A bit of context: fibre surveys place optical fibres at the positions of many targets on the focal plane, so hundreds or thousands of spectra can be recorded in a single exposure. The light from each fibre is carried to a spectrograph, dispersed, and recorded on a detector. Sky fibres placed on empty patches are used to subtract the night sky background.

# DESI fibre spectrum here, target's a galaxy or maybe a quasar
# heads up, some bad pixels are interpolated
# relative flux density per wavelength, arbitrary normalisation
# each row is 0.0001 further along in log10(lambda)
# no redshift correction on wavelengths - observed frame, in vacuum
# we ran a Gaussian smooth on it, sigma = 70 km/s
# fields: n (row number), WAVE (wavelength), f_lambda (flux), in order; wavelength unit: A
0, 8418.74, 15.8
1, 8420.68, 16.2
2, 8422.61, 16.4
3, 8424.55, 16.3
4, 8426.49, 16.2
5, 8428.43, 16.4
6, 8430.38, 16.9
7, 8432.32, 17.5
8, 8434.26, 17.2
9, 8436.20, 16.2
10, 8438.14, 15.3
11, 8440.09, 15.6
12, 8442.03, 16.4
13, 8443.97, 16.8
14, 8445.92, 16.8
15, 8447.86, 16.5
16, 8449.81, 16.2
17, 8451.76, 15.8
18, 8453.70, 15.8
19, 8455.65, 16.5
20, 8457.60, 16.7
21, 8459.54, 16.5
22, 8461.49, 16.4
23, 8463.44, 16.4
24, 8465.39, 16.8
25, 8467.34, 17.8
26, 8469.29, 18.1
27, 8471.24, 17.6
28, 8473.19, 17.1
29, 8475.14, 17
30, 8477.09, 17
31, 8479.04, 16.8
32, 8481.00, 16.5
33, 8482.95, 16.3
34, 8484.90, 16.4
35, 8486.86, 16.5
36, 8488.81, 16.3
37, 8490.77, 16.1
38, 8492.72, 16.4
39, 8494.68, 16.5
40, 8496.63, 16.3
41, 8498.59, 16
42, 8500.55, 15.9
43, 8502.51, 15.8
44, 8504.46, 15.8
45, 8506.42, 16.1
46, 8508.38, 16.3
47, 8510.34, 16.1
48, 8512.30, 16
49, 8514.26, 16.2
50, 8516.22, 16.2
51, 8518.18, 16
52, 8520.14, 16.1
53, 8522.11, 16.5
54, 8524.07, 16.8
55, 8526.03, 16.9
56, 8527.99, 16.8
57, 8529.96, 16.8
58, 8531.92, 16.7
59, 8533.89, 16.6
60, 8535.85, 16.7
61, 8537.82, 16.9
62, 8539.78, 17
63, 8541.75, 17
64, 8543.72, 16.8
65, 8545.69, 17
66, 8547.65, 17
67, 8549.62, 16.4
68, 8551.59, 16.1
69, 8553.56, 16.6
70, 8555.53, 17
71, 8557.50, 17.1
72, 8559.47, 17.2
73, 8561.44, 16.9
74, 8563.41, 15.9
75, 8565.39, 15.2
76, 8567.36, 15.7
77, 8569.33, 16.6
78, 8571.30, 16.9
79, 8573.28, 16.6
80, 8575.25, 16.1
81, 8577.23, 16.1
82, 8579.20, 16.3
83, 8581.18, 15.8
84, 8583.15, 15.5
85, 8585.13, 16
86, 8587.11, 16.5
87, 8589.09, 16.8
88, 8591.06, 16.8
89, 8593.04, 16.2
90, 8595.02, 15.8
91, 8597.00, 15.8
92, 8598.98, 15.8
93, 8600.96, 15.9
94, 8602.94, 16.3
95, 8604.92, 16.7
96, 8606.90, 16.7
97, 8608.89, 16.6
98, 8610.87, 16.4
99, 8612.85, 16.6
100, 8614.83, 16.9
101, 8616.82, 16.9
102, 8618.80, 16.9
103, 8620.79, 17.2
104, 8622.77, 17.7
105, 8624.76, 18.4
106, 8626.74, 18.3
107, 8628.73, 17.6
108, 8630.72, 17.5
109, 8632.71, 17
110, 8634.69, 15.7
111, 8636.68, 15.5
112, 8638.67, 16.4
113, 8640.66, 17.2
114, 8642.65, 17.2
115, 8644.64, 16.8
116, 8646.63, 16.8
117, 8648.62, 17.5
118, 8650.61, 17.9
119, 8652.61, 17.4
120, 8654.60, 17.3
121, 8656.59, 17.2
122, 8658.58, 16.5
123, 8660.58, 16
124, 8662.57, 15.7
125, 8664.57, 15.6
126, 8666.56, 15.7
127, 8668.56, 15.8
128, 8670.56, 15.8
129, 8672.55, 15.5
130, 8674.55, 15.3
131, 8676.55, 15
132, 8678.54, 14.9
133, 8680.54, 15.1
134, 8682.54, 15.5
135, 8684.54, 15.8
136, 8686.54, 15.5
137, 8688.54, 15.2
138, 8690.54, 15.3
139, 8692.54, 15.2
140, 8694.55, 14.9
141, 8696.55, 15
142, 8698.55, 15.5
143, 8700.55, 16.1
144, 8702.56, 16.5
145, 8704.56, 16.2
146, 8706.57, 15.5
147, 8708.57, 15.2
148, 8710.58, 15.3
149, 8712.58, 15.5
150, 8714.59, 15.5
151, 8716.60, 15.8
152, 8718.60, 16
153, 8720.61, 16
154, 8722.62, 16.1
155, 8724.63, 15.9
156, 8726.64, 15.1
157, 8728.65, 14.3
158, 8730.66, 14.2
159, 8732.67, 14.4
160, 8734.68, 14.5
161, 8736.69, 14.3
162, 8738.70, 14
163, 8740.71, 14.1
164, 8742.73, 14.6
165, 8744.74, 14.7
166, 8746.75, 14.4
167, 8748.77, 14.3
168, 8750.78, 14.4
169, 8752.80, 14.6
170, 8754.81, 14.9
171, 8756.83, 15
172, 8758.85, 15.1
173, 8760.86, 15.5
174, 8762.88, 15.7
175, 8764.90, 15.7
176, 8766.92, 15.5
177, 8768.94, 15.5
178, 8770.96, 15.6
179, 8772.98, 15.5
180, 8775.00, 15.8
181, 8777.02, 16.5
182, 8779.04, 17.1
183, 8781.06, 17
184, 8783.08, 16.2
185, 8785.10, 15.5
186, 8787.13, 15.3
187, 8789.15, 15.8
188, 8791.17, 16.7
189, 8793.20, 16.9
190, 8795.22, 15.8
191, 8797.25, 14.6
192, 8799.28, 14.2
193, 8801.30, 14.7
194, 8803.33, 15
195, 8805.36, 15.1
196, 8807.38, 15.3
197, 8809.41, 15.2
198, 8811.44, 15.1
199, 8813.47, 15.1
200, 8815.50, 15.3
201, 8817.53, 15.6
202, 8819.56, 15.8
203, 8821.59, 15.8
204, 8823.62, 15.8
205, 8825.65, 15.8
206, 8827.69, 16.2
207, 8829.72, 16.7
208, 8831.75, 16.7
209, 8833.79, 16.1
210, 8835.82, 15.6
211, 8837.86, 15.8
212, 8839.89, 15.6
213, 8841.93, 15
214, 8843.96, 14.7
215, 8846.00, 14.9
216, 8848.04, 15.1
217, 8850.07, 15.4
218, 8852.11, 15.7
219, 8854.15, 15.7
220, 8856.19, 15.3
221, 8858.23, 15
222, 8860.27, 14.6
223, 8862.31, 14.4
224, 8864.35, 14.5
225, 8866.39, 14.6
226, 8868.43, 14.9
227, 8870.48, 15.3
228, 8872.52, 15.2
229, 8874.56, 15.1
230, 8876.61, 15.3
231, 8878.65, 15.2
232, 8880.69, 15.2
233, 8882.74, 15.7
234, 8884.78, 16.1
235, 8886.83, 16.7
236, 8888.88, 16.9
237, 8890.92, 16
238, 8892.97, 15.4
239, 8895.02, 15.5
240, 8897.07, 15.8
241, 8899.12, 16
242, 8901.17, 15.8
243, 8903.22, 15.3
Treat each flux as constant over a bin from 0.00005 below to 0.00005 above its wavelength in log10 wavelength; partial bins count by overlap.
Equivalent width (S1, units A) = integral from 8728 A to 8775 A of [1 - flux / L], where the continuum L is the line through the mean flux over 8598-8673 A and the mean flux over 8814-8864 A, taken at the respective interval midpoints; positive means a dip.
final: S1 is 3.46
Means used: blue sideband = 16.7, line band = 14.8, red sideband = 15.5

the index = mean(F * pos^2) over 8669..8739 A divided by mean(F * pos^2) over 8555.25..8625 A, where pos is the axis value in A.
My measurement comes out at 1.0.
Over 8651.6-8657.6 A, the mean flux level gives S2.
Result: 17.3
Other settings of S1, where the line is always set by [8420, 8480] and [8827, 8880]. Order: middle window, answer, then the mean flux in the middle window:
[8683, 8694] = 0.3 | 15.4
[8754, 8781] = -0.2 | 15.7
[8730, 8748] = 1.5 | 14.4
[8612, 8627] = -1.2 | 17.3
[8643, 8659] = -1.2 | 17.2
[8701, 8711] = 0.0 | 15.8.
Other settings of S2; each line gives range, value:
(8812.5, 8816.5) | 15.2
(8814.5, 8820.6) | 15.6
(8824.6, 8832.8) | 16.3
